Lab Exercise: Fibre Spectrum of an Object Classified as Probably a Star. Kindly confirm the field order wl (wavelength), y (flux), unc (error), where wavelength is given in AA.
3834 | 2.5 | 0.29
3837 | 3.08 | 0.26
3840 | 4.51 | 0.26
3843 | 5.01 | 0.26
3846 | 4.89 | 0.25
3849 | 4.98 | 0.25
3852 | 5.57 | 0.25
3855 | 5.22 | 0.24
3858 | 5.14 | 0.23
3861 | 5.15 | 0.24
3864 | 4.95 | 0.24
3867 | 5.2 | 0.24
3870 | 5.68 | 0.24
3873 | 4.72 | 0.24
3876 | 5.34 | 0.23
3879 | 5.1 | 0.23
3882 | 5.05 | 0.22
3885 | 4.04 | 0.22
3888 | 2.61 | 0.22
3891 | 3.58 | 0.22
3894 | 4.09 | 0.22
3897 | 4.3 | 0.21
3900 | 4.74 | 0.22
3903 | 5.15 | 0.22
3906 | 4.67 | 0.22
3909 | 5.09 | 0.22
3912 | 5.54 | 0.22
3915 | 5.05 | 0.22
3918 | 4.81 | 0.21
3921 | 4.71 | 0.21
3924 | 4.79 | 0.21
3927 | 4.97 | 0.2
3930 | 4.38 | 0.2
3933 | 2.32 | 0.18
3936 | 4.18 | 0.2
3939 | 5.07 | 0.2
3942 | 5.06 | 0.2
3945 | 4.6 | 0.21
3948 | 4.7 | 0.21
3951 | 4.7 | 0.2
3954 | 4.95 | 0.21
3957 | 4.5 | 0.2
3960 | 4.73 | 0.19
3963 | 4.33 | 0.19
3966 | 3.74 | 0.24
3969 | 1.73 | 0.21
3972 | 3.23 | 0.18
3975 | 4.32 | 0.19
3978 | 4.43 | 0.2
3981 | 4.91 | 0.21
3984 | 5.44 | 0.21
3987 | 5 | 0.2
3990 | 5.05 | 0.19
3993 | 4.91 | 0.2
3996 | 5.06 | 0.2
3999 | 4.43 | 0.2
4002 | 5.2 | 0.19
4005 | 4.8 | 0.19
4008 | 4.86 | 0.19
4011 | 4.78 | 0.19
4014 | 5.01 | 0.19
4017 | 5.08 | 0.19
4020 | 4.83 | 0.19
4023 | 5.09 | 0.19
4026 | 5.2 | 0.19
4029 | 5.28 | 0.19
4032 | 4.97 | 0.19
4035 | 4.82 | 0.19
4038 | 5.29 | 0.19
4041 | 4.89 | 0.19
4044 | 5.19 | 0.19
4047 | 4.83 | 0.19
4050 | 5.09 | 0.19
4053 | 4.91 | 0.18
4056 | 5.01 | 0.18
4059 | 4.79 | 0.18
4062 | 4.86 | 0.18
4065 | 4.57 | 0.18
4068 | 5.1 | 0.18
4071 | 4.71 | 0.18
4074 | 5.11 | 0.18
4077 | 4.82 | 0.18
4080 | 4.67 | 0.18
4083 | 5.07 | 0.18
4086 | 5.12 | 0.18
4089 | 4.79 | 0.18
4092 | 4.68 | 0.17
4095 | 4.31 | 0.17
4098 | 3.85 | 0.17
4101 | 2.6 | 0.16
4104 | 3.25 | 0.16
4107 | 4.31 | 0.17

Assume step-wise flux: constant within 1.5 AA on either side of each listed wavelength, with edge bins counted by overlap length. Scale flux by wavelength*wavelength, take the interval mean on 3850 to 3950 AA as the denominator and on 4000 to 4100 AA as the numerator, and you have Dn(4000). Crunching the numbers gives 1.12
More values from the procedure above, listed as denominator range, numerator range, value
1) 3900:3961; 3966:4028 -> 1.02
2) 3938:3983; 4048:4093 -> 1.19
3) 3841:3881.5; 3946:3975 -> 0.84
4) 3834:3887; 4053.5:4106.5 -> 1.05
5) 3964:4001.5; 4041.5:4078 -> 1.17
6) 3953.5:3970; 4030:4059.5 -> 1.30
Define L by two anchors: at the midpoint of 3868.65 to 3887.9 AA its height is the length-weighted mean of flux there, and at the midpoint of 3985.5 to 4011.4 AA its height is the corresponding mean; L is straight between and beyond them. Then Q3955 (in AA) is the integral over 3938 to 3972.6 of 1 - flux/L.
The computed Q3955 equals 4.1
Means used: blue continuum 4.81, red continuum 4.9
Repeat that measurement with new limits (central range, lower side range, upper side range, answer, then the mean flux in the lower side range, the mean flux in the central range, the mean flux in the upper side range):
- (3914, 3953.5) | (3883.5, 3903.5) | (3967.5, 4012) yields -3.1 AA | 4.02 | 4.57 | 4.54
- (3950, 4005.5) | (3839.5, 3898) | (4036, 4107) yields 2.6 AA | 4.76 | 4.49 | 4.67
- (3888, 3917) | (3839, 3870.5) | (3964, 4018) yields 1.9 AA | 5.11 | 4.58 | 4.55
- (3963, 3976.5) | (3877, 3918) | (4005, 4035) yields 4.0 AA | 4.56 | 3.37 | 4.99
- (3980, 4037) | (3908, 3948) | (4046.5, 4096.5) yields -2.7 AA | 4.66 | 4.99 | 4.85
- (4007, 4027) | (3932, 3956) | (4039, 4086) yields -0.9 AA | 4.49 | 4.98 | 4.92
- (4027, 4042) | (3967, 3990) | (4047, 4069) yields -1.2 AA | 4.2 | 5.06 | 4.89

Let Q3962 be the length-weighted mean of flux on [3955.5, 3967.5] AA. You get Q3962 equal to 4.33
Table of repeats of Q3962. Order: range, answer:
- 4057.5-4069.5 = 4.83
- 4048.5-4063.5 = 4.93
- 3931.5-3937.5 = 3.25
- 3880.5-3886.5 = 4.54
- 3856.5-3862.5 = 5.14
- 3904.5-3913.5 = 5.1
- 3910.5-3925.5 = 4.98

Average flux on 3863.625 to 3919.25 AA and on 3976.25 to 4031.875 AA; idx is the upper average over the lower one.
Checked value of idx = 1.05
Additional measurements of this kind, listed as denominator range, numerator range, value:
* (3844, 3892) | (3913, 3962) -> 0.95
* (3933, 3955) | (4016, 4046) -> 1.10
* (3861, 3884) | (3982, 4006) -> 0.97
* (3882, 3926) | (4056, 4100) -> 1.04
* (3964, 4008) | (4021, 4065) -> 1.12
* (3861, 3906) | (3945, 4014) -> 0.98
